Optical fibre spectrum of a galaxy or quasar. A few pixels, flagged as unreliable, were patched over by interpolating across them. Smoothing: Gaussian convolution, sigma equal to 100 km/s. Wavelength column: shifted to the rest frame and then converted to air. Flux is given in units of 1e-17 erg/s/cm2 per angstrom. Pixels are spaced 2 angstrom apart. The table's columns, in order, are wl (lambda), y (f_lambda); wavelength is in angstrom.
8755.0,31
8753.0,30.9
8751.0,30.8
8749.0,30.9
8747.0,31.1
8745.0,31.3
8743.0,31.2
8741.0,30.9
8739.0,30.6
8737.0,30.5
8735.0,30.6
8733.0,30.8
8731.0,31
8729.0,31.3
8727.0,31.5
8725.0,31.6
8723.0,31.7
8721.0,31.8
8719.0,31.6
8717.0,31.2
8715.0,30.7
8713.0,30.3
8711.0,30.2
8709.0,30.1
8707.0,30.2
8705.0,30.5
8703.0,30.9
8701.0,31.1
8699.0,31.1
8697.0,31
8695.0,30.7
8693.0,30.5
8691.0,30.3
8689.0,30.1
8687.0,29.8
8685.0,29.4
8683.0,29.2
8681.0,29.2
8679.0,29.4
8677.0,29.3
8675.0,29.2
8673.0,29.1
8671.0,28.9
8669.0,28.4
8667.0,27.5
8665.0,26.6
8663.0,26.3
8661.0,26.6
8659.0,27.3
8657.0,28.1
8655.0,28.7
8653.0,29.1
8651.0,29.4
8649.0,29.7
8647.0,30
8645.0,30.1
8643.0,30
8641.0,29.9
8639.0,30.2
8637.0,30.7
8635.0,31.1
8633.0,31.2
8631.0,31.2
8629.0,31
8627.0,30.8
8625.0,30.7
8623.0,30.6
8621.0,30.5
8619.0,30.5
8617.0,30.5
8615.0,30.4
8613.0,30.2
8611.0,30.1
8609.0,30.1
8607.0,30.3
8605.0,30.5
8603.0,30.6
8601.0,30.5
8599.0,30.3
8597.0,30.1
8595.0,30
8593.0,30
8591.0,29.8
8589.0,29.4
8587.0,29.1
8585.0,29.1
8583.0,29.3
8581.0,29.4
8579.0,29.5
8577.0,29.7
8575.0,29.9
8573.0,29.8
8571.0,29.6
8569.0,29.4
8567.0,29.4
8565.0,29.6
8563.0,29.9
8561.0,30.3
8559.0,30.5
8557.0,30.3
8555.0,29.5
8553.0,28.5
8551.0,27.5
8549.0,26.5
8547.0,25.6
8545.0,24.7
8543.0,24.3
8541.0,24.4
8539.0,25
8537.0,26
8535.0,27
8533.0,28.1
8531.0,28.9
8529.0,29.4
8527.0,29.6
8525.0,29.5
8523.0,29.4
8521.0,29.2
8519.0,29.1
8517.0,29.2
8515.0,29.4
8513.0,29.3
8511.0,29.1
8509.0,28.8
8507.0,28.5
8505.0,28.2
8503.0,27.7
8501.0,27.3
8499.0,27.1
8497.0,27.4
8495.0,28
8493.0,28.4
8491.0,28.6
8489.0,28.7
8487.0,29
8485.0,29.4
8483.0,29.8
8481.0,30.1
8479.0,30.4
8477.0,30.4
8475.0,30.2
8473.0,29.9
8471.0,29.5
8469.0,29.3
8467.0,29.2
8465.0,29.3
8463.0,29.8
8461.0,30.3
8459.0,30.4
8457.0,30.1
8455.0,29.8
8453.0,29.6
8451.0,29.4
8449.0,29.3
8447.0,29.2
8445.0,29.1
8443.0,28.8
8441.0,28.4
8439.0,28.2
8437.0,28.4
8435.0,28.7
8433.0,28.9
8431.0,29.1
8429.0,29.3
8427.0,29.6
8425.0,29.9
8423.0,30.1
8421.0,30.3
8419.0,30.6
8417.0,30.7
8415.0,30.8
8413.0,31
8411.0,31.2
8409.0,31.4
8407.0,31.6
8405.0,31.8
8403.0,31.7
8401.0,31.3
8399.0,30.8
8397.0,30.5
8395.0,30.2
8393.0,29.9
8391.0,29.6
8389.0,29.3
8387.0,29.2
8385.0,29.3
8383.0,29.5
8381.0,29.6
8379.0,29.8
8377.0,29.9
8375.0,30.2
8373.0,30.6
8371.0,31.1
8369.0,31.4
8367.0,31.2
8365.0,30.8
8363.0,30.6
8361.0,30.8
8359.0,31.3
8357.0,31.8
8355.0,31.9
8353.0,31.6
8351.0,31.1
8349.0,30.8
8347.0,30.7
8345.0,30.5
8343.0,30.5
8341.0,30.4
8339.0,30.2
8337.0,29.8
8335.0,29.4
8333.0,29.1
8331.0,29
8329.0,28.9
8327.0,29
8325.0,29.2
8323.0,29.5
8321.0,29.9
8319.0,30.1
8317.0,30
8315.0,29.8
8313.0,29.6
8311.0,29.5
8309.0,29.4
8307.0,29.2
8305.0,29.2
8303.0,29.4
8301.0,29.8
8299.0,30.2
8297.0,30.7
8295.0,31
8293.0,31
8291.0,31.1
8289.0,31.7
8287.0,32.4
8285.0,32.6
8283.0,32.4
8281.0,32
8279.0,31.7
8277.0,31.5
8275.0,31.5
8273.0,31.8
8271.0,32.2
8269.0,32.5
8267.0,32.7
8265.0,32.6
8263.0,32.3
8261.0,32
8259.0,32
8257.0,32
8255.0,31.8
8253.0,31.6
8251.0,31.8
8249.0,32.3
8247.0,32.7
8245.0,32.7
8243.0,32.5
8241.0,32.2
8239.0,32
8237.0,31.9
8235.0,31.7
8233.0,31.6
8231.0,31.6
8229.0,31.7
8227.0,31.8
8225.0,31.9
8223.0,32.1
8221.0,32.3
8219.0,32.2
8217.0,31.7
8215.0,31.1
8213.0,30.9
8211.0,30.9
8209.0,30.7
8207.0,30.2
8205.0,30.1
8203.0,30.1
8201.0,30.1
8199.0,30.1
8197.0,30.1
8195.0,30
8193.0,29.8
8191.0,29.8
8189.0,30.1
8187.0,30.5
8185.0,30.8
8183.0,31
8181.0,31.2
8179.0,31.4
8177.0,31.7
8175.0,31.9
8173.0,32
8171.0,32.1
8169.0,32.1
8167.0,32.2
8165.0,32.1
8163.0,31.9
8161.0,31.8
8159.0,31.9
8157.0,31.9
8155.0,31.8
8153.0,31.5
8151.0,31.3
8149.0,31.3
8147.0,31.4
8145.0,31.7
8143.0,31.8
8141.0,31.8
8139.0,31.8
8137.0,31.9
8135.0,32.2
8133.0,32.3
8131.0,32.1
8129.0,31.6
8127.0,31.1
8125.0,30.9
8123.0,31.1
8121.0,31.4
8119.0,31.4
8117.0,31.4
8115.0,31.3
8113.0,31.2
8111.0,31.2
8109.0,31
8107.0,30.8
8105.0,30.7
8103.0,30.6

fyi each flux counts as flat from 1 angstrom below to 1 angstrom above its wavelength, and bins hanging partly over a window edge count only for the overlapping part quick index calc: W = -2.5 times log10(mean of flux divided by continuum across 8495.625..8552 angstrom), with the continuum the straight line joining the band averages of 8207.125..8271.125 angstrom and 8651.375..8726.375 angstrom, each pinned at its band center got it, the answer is 0.10 mag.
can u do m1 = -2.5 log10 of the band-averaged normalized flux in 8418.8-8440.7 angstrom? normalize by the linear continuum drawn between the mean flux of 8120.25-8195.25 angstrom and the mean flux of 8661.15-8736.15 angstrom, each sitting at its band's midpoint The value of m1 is 0.05 mag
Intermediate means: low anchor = 31.5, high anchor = 30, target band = 29.3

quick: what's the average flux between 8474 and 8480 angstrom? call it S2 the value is 30.3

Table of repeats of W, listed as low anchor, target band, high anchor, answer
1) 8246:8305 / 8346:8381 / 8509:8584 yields -0.01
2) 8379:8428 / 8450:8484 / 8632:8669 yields 0.01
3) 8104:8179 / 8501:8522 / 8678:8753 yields 0.08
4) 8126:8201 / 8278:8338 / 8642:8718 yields 0.02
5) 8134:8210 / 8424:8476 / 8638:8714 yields 0.03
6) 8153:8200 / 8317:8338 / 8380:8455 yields 0.04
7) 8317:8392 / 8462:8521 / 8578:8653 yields 0.04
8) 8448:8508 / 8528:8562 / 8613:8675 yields 0.07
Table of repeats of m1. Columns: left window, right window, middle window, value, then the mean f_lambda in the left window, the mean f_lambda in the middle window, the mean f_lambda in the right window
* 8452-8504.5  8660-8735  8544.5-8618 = 0.003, 29.2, 29.5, 30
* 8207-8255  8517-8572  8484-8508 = 0.022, 31.8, 28.2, 28.2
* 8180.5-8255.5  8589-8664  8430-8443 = 0.070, 31.2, 28.6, 29.9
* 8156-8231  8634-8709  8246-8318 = -0.014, 31.2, 31.3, 29.5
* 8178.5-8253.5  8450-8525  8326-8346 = 0.023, 31.2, 29.7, 29.2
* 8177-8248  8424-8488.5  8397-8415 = -0.052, 31.2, 31.3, 29.5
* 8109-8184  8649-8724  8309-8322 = 0.043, 31.6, 29.8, 29.6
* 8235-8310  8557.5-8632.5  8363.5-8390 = 0.033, 31.6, 30.2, 30.1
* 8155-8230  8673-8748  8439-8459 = 0.057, 31.2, 29.3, 30.6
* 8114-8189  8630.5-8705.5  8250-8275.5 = -0.032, 31.6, 32.1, 29.5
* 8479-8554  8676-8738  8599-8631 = -0.042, 28.1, 30.5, 30.6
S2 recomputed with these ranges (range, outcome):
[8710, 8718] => 30.6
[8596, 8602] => 30.3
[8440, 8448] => 28.9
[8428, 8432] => 29.2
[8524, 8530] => 29.5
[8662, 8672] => 27.5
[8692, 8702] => 30.9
